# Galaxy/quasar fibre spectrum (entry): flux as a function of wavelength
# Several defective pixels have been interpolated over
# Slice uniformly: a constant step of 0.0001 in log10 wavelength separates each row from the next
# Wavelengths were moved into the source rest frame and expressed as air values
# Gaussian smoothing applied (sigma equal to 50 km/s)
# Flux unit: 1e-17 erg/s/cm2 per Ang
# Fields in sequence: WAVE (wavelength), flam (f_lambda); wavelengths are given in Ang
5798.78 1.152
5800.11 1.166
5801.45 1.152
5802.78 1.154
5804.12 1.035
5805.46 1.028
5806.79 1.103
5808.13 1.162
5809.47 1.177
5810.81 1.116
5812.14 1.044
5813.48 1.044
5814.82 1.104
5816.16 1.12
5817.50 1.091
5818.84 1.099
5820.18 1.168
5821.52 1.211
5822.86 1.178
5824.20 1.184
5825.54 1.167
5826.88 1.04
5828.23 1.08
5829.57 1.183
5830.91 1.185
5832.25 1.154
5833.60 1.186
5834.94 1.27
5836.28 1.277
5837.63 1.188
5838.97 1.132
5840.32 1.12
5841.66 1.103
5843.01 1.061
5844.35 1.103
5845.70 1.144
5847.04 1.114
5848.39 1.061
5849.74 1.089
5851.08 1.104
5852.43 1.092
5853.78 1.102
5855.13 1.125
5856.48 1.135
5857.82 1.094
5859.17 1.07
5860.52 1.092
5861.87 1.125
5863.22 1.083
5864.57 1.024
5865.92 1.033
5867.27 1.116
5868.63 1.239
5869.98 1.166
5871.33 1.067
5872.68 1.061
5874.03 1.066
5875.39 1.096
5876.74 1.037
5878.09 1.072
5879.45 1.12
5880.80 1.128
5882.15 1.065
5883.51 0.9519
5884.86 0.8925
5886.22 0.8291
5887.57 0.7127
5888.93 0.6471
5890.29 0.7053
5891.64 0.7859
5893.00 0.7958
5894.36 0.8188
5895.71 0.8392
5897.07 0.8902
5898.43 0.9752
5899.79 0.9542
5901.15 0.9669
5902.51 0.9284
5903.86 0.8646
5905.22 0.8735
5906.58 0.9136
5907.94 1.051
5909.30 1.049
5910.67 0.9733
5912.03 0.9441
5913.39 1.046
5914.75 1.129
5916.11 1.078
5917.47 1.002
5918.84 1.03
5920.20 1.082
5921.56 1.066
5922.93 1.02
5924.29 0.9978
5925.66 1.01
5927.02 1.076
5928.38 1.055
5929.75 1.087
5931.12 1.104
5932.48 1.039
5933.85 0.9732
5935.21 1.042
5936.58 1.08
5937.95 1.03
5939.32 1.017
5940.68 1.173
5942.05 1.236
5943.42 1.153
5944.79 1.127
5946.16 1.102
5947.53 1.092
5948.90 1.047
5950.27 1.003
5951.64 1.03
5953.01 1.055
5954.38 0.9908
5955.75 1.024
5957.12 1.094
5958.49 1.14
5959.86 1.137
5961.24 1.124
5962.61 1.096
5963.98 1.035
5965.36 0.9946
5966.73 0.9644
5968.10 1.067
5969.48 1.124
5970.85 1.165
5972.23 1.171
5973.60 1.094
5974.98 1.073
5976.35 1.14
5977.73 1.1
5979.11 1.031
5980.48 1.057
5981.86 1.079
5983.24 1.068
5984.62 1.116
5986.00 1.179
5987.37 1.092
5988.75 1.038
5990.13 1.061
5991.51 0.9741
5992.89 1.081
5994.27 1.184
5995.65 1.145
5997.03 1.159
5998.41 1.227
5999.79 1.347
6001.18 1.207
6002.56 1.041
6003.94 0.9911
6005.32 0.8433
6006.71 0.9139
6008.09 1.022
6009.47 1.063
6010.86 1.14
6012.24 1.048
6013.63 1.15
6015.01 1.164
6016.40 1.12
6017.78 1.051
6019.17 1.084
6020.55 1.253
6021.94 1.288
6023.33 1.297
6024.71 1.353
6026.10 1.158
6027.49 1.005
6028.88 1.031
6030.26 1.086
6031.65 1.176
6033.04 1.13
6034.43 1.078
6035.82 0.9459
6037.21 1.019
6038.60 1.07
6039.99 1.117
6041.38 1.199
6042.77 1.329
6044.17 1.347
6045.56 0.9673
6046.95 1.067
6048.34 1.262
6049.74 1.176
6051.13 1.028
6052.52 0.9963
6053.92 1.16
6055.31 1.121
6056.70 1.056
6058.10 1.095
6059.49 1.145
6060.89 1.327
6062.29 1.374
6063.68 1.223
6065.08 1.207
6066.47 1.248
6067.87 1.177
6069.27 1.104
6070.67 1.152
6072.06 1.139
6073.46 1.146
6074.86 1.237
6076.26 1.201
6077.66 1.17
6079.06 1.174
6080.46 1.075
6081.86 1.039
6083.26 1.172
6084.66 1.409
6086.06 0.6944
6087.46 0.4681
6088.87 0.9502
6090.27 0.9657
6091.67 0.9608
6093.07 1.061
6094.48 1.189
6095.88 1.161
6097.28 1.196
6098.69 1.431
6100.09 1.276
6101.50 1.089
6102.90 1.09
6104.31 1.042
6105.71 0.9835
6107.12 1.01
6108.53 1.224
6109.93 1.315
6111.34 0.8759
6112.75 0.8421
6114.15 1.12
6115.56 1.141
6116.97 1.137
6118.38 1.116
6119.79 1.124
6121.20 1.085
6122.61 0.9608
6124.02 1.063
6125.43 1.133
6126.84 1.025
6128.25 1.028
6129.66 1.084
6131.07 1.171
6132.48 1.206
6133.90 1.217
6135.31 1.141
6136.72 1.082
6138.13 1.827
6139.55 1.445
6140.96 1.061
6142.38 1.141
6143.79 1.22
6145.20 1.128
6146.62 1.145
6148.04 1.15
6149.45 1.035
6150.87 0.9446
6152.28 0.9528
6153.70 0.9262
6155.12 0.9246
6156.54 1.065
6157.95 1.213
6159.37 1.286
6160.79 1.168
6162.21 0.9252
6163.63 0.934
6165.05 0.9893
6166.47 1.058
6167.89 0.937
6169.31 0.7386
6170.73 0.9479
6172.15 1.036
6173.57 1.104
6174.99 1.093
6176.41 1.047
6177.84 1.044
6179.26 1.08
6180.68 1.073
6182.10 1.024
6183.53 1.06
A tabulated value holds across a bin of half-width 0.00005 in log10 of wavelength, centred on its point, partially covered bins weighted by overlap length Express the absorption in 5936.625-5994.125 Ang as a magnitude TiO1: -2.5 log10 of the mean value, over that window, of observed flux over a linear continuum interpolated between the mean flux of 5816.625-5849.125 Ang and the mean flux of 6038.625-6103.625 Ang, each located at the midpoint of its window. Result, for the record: 0.05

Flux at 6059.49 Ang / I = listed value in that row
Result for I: 1.145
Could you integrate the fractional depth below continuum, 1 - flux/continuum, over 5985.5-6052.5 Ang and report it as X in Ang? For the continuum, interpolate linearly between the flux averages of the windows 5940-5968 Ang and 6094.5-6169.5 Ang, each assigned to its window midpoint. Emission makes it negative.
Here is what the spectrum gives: -1.6 Ang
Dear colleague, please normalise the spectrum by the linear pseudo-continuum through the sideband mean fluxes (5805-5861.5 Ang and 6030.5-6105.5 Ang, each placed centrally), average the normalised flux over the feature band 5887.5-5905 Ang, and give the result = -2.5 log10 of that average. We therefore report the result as 0.31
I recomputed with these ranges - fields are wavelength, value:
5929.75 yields 1.087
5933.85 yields 0.9732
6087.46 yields 0.4681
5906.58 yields 0.9136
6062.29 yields 1.374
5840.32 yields 1.12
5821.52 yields 1.211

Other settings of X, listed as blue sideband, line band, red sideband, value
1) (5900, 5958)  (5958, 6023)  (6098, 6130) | -2.6 Ang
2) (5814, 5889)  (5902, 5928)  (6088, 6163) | 2.2 Ang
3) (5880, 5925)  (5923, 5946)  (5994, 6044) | -1.9 Ang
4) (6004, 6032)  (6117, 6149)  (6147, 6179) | -3.6 Ang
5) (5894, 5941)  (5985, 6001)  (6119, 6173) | -1.6 Ang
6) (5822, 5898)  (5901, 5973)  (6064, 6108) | 1.5 Ang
